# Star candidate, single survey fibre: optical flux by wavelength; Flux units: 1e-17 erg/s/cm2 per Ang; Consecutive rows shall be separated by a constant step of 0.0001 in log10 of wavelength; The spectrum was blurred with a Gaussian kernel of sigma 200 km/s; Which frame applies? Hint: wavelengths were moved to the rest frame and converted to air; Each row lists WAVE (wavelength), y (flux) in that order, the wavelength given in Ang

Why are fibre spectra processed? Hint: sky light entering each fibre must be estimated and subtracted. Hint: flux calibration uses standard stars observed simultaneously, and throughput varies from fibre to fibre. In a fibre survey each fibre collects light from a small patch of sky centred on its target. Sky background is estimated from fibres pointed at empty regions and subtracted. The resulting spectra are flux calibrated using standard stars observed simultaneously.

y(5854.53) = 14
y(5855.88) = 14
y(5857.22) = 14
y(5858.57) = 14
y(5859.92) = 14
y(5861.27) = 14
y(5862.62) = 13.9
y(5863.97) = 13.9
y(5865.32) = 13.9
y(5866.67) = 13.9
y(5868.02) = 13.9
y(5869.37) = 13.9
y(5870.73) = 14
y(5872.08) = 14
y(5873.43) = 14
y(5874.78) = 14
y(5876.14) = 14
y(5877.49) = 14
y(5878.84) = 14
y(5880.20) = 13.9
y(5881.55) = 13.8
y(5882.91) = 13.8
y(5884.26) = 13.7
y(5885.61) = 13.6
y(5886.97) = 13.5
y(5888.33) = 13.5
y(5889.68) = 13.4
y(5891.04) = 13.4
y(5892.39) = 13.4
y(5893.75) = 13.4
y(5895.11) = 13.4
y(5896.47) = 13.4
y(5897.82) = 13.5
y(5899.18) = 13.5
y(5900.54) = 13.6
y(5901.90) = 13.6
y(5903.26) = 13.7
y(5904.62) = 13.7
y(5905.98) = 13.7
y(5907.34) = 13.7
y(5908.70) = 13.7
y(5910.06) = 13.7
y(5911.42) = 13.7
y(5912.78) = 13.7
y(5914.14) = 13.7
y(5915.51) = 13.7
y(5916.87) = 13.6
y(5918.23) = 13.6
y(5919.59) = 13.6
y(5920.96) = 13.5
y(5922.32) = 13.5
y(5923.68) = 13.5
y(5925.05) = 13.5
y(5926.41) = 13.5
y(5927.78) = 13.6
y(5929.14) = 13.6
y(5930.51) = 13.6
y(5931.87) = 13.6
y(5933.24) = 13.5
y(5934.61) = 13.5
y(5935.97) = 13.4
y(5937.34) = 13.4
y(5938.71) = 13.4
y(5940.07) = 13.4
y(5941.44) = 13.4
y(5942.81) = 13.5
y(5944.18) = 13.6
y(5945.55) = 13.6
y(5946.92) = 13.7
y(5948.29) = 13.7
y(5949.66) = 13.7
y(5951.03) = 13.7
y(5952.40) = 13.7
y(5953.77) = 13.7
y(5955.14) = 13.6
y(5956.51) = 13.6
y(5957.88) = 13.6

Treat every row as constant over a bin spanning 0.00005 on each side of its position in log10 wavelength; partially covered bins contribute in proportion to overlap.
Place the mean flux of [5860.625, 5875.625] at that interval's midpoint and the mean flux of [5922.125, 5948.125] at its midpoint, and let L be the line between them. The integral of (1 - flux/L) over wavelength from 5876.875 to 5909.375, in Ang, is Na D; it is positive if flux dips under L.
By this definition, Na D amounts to 0.4 Ang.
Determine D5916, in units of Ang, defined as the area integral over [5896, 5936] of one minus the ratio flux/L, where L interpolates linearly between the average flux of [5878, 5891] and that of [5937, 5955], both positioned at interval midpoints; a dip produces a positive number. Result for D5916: 0.1 Ang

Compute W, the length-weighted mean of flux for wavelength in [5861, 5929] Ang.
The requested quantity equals 13.7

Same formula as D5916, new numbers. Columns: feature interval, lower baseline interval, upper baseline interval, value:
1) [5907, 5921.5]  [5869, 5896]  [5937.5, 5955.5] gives 0.0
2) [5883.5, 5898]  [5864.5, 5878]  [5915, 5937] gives 0.4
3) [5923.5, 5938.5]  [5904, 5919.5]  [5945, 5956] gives 0.2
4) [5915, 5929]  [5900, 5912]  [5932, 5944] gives 0.0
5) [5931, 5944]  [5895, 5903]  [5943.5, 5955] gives 0.2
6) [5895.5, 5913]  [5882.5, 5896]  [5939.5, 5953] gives -0.1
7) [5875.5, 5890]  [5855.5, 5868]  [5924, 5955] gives 0.1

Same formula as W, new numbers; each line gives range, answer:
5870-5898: 13.7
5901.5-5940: 13.6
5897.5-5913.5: 13.7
